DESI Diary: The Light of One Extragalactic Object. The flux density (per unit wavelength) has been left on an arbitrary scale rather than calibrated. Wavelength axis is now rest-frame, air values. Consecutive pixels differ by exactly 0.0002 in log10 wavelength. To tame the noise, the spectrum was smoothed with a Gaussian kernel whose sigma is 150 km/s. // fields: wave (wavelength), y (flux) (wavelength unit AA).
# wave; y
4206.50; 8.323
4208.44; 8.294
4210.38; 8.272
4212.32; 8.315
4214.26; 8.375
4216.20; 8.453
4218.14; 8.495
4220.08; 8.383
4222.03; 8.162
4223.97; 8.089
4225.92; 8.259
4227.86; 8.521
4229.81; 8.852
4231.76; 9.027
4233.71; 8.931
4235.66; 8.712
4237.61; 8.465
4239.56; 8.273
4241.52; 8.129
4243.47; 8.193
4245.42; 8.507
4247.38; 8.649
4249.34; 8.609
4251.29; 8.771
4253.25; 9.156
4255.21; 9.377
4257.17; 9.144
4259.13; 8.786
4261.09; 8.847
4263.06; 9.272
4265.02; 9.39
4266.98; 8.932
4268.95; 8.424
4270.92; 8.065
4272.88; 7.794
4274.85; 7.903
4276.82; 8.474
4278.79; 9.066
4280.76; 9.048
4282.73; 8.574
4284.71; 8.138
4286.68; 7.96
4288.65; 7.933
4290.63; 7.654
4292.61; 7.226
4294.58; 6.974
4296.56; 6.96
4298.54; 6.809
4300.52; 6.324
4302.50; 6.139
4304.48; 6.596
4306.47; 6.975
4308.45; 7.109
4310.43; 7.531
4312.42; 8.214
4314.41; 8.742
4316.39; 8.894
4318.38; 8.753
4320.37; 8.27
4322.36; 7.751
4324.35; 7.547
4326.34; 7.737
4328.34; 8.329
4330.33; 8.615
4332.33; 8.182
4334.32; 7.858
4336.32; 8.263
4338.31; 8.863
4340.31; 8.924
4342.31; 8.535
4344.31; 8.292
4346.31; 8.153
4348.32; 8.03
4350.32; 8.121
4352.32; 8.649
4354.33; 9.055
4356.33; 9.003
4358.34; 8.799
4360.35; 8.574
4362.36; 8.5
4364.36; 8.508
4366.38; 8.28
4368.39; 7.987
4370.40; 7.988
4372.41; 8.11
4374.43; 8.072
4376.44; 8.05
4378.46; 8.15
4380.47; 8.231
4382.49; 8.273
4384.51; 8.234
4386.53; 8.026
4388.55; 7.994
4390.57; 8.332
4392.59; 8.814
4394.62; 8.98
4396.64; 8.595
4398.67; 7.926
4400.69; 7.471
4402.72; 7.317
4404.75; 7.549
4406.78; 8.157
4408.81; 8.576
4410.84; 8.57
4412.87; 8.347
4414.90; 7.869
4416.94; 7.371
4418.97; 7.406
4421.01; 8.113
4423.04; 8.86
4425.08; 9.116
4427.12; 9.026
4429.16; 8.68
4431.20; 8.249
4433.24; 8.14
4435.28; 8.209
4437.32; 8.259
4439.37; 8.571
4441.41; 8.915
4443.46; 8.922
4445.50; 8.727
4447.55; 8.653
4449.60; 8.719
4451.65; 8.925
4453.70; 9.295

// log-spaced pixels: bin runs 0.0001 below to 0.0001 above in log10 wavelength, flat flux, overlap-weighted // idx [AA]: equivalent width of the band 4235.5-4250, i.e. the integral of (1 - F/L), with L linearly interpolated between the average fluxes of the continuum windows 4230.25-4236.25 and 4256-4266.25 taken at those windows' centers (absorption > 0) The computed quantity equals 0.9 AA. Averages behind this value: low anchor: 8.89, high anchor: 9.09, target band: 8.42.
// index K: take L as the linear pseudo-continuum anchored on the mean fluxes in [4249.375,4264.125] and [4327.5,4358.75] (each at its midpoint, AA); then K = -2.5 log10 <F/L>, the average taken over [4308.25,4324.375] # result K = 0.06 mag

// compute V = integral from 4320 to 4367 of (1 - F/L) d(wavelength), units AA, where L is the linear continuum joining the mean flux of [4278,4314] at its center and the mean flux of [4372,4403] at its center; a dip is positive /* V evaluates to -3.0 AA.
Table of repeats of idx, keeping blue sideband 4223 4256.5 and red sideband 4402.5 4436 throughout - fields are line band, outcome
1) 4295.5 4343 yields 3.5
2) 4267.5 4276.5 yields 0.5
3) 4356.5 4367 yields -0.3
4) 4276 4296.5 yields 1.1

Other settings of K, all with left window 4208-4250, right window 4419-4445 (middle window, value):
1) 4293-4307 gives 0.257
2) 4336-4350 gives 0.010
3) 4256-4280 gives -0.027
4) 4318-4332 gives 0.050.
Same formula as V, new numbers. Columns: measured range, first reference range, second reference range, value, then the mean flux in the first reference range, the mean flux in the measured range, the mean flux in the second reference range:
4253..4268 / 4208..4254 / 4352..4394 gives -1.1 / 8.5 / 9.11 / 8.36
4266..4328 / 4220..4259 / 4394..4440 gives 4.9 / 8.62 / 7.83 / 8.22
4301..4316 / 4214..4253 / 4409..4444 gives 2.0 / 8.51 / 7.36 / 8.39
